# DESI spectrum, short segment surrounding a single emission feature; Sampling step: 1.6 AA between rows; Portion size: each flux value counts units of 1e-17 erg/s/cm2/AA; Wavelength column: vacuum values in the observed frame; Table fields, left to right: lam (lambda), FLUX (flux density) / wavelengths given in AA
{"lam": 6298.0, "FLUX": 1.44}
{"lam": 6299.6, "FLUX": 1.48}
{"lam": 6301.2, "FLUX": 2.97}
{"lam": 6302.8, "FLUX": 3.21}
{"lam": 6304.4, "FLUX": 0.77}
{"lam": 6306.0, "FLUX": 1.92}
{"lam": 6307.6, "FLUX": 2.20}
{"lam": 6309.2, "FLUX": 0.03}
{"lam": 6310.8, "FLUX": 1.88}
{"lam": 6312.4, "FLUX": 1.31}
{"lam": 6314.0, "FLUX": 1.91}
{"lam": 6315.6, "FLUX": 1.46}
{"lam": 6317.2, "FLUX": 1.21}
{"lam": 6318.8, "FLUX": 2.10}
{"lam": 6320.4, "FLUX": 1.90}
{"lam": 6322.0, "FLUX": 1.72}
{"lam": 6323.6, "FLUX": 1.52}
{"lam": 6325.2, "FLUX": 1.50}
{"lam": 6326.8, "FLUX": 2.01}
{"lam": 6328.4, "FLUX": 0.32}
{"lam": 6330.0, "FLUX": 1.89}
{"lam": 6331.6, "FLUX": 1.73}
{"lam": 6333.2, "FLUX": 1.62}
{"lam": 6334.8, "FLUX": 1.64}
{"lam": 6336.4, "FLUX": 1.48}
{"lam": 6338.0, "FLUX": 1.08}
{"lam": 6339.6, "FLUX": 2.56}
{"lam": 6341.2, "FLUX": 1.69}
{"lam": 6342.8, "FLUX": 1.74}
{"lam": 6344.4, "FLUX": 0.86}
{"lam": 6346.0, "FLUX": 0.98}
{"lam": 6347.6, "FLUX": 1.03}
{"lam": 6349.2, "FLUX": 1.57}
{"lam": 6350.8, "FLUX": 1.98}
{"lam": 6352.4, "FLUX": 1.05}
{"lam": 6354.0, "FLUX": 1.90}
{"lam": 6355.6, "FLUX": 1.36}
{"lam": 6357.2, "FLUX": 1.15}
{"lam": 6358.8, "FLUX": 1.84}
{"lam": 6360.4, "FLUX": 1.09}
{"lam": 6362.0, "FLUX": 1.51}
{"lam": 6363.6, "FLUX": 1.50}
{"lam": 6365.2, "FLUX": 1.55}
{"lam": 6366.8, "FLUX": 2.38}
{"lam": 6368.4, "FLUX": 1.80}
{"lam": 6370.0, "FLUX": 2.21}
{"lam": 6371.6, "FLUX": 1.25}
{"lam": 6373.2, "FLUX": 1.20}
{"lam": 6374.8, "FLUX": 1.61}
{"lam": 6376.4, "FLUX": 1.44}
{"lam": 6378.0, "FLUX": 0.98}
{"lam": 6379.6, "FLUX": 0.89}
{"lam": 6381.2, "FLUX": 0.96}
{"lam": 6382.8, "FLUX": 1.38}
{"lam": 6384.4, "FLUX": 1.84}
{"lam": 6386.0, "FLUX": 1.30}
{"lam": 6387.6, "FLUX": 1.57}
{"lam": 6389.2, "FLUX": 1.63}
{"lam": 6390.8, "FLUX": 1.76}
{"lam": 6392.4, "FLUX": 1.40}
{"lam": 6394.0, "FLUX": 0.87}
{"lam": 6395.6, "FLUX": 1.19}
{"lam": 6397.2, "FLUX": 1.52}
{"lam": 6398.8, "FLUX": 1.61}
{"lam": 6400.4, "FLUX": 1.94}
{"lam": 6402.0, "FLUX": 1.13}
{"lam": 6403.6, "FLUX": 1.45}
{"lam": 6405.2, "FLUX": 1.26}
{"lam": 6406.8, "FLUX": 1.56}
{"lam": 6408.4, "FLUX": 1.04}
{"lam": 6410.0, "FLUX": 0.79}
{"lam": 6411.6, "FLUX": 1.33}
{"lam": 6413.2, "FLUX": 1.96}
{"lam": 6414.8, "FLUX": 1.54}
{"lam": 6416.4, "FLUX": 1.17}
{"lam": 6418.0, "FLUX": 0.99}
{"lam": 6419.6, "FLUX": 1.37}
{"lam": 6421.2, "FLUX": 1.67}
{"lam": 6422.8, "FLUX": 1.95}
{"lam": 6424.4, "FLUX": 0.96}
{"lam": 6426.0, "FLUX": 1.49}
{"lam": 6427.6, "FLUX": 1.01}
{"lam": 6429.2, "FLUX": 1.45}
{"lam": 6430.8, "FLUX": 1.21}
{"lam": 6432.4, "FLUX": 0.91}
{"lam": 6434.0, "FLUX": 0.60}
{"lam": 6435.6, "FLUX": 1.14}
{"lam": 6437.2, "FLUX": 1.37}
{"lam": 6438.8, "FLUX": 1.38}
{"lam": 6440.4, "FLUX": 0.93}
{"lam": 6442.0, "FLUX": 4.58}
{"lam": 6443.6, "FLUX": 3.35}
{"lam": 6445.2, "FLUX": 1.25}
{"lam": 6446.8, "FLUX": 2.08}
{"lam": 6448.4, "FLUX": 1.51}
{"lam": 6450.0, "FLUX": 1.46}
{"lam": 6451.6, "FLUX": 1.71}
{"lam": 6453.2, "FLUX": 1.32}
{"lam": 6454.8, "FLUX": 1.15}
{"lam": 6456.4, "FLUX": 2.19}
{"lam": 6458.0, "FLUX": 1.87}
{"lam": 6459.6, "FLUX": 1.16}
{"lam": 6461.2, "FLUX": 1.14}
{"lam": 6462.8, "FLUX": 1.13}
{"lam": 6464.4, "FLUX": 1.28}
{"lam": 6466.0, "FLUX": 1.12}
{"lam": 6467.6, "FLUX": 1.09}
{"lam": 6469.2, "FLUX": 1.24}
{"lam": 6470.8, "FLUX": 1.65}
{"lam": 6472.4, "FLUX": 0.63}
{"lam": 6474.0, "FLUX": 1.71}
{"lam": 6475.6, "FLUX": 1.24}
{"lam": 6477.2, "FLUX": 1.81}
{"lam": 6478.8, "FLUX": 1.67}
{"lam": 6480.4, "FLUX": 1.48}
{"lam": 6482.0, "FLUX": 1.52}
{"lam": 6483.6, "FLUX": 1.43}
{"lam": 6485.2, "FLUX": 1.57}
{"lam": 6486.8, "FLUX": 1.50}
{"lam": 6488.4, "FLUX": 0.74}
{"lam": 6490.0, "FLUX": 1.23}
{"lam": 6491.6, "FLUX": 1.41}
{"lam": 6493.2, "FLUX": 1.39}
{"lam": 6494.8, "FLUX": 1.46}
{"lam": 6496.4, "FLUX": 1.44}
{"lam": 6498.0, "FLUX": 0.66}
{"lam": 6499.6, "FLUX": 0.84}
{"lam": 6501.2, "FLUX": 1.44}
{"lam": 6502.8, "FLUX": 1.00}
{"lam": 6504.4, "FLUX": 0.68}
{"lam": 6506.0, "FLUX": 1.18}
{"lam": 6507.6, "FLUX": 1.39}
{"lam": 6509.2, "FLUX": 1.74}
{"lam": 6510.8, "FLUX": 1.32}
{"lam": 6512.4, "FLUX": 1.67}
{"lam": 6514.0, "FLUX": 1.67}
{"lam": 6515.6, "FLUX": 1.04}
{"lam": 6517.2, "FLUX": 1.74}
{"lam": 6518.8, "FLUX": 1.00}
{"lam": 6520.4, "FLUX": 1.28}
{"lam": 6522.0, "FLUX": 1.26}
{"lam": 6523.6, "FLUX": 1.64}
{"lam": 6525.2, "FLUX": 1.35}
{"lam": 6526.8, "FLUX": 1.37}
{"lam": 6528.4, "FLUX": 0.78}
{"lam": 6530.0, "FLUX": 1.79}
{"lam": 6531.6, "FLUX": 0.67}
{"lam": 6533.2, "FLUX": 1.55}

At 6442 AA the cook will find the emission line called Hbeta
